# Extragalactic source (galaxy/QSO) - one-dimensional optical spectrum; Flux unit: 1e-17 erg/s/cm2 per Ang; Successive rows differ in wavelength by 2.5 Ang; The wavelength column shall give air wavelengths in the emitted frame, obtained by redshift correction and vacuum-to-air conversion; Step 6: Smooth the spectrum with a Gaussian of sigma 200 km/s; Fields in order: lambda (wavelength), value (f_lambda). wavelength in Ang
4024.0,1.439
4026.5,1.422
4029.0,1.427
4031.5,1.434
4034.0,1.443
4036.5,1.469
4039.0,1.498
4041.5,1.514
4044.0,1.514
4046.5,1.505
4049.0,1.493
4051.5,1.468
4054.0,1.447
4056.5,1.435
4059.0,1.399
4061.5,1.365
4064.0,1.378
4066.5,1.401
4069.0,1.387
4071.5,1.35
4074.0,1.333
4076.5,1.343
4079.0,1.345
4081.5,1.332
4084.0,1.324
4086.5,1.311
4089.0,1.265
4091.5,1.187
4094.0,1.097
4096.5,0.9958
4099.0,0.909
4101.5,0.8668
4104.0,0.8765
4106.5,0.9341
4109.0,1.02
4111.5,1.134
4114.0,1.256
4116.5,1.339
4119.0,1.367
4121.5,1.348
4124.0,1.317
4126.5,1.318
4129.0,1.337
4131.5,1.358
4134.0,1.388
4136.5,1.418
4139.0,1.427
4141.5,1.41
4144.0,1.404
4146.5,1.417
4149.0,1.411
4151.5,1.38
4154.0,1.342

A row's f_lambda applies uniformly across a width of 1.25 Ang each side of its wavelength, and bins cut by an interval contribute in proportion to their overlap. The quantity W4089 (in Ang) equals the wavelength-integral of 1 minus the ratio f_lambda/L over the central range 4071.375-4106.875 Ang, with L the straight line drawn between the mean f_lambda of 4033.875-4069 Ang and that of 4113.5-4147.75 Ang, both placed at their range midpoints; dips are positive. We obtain 6.23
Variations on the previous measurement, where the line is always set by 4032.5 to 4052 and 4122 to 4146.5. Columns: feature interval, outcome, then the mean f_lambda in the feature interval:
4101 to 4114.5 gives 3.8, 1.01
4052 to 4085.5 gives 1.9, 1.37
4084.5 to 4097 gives 2.1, 1.19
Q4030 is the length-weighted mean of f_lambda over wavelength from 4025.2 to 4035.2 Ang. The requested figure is 1.43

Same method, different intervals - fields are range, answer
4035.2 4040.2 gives 1.48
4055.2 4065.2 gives 1.39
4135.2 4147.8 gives 1.42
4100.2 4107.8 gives 0.893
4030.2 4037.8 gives 1.45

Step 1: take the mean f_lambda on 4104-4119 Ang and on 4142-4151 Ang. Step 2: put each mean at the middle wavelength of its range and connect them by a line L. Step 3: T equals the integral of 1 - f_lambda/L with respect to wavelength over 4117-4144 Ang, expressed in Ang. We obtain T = -1.9 Ang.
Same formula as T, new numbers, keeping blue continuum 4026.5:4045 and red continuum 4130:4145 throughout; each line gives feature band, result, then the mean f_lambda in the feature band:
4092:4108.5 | 5.37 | 0.961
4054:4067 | 0.45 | 1.4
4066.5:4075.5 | 0.51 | 1.36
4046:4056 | -0.11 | 1.47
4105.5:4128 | 2.91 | 1.23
